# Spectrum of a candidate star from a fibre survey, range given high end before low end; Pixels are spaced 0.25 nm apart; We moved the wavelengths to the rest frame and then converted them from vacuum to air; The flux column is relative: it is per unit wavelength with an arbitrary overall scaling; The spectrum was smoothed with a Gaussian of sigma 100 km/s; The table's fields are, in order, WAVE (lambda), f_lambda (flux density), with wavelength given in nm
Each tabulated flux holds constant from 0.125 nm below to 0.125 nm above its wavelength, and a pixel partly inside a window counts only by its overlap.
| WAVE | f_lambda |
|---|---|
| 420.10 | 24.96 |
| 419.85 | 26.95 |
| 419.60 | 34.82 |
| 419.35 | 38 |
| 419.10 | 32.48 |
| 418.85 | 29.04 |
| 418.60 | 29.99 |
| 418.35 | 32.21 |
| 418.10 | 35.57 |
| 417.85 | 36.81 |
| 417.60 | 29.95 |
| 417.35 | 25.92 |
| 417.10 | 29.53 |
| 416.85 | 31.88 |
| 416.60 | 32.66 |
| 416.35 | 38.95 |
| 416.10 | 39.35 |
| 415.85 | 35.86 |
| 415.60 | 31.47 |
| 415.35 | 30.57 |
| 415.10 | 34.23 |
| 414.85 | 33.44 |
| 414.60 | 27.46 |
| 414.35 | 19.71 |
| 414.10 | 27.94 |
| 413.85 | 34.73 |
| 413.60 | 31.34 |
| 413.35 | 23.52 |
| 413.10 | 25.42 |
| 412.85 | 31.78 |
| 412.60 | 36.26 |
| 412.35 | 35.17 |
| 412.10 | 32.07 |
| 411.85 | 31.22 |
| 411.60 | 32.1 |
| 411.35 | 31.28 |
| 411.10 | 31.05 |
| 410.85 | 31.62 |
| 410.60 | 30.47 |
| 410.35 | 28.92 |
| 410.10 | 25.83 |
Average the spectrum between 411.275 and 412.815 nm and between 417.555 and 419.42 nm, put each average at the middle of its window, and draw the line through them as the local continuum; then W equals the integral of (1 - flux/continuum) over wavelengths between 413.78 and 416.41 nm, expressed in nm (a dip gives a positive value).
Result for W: 0.08 nm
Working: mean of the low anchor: 33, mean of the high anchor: 33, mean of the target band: 31.9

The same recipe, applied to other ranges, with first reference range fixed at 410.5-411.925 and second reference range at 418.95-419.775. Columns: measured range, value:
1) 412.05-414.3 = 0.11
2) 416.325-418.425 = 0.08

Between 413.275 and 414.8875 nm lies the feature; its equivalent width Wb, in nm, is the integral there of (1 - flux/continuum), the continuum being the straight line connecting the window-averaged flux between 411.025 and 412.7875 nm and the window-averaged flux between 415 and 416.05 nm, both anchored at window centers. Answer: 0.24 nm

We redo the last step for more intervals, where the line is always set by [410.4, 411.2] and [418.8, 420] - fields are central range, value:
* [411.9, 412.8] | -0.08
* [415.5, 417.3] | -0.12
